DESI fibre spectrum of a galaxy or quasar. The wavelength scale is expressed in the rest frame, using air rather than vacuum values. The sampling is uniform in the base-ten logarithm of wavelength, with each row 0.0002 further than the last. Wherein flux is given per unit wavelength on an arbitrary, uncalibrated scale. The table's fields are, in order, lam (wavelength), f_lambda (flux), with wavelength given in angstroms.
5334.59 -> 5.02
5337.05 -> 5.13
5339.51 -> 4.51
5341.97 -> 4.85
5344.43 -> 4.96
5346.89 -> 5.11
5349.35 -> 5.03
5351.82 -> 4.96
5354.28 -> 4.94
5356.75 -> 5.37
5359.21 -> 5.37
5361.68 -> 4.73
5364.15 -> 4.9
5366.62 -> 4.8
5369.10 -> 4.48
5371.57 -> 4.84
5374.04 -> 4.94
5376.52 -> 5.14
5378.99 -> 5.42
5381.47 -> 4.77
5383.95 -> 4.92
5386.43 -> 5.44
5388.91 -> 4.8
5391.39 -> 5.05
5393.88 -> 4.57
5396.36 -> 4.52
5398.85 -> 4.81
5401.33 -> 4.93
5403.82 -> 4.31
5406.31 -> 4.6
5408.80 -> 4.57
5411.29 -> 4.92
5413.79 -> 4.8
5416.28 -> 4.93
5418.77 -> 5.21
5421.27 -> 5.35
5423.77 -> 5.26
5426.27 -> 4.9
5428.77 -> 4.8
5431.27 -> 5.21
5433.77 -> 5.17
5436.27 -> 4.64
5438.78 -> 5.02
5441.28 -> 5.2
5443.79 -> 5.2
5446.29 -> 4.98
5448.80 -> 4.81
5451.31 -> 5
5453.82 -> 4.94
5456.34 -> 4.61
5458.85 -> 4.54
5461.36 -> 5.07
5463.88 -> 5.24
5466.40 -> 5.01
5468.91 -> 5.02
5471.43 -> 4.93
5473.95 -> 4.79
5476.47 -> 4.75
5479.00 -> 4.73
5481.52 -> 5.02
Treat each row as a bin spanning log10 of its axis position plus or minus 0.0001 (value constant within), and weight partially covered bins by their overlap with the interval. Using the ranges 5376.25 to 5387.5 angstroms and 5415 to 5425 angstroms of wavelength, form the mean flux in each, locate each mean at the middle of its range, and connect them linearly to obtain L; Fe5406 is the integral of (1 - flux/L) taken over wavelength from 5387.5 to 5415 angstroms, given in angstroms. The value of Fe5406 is 2.3 angstroms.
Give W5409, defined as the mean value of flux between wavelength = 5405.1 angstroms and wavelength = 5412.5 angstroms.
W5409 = 4.7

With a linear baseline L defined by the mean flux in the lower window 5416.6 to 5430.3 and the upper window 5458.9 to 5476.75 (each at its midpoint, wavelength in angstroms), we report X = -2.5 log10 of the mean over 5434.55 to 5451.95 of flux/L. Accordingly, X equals 0.01 mag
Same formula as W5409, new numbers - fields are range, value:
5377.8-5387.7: 5.13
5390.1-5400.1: 4.74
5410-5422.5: 5.04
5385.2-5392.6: 5.1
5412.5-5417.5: 4.86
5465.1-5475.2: 4.94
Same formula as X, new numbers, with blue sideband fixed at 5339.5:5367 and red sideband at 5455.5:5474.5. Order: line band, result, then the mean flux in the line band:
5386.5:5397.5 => 0.03 mag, 4.81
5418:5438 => -0.03 mag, 5.06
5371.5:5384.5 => -0.01 mag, 5.03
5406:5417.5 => 0.04 mag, 4.78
